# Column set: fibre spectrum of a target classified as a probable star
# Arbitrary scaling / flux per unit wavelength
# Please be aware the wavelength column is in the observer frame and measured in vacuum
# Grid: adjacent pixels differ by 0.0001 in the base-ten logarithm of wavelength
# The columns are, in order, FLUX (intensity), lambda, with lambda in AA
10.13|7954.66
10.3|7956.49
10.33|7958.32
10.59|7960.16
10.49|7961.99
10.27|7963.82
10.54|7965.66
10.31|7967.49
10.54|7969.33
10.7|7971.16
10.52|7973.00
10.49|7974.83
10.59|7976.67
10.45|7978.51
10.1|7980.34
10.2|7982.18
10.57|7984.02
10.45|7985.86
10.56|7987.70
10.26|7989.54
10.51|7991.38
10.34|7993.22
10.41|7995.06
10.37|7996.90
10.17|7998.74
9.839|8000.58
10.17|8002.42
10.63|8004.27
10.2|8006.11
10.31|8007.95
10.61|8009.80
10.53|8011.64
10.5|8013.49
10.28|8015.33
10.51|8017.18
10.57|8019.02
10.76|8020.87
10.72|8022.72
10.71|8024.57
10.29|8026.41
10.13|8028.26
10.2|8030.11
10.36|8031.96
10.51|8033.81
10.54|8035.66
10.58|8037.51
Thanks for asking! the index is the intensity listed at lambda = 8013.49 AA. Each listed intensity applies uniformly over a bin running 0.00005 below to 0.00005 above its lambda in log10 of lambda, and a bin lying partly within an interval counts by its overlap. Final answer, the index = 10.5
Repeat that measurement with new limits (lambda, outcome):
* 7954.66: 10.13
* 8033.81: 10.51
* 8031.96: 10.36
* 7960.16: 10.59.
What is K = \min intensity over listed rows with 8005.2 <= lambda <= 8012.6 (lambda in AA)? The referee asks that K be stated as 10.2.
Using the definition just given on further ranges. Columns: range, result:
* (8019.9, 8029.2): 10.13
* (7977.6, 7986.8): 10.1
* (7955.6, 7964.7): 10.27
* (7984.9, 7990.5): 10.26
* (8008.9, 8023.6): 10.28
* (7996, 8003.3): 9.839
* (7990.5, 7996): 10.34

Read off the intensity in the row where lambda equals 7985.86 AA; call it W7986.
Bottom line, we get 10.45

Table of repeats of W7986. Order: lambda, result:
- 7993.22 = 10.34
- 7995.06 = 10.41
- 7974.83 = 10.49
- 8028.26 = 10.13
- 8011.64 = 10.53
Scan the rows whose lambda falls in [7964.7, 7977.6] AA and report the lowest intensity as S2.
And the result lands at 10.31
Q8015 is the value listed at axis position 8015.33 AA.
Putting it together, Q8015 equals 10.28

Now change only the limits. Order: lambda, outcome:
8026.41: 10.29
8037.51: 10.58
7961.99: 10.49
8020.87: 10.76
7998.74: 10.17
